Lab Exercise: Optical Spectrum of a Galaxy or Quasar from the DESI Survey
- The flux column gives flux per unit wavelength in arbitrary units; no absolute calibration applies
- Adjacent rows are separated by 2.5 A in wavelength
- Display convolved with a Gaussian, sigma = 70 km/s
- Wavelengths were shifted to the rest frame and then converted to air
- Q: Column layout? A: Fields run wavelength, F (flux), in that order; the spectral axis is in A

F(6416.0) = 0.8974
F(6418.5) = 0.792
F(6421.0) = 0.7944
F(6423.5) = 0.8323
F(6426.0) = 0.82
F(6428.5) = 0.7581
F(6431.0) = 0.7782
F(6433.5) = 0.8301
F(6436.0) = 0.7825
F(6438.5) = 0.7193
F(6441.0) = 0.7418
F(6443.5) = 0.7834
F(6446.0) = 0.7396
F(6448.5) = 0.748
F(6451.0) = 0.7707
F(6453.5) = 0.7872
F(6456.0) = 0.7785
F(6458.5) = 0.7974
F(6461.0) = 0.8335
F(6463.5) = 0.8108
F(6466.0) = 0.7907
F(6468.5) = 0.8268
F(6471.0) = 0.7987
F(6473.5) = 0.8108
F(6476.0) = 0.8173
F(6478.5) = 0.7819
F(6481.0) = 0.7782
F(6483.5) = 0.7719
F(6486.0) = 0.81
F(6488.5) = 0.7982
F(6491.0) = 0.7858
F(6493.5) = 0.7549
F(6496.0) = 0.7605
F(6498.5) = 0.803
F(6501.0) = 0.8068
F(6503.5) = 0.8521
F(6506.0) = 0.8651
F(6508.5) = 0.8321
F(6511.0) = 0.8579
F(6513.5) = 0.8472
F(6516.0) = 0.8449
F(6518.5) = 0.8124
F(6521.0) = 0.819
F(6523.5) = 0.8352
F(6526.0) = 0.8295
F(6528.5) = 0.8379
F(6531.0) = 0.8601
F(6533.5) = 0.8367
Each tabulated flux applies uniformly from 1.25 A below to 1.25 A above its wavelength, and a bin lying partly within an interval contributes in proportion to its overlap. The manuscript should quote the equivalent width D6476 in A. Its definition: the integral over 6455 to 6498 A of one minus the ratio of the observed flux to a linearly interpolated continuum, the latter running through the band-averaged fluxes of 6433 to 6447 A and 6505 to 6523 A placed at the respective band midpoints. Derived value 0.3 A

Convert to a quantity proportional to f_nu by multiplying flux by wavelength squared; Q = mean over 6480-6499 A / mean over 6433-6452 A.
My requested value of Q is 1.0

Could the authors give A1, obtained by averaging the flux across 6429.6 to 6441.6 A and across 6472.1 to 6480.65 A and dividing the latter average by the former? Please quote 1.0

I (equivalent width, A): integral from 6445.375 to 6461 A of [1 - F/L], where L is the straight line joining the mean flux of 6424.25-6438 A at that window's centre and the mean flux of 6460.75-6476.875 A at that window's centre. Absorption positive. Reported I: 0.5 A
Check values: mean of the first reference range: 0.791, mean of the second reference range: 0.811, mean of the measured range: 0.777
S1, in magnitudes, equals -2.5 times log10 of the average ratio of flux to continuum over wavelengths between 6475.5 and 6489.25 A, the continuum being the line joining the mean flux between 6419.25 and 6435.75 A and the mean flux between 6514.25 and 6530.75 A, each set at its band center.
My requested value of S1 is 0.037 mag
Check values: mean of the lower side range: 0.801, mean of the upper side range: 0.832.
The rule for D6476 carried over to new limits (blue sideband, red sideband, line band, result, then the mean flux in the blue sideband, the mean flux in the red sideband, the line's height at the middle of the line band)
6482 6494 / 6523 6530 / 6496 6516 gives -0.6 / 0.786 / 0.835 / 0.809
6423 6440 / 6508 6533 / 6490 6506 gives 0.5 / 0.786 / 0.838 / 0.825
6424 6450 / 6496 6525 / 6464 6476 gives -0.1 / 0.772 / 0.831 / 0.798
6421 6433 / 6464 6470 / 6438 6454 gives 0.9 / 0.799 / 0.809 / 0.804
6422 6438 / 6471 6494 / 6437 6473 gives 0.6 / 0.796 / 0.792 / 0.794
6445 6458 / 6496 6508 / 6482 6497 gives 0.5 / 0.767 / 0.824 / 0.81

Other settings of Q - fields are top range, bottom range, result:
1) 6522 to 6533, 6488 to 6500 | 1.09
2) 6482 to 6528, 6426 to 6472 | 1.06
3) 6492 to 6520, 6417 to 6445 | 1.07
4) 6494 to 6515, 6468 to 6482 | 1.04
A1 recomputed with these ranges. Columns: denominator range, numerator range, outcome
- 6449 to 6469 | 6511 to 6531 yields 1.05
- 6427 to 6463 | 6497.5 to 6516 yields 1.08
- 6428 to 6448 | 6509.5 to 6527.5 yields 1.09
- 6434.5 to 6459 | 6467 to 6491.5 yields 1.04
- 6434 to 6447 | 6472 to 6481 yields 1.06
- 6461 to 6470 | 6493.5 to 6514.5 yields 1.01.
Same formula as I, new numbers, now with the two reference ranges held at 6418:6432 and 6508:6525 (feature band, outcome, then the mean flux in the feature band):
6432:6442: 0.4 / 0.769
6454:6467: 0.2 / 0.802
